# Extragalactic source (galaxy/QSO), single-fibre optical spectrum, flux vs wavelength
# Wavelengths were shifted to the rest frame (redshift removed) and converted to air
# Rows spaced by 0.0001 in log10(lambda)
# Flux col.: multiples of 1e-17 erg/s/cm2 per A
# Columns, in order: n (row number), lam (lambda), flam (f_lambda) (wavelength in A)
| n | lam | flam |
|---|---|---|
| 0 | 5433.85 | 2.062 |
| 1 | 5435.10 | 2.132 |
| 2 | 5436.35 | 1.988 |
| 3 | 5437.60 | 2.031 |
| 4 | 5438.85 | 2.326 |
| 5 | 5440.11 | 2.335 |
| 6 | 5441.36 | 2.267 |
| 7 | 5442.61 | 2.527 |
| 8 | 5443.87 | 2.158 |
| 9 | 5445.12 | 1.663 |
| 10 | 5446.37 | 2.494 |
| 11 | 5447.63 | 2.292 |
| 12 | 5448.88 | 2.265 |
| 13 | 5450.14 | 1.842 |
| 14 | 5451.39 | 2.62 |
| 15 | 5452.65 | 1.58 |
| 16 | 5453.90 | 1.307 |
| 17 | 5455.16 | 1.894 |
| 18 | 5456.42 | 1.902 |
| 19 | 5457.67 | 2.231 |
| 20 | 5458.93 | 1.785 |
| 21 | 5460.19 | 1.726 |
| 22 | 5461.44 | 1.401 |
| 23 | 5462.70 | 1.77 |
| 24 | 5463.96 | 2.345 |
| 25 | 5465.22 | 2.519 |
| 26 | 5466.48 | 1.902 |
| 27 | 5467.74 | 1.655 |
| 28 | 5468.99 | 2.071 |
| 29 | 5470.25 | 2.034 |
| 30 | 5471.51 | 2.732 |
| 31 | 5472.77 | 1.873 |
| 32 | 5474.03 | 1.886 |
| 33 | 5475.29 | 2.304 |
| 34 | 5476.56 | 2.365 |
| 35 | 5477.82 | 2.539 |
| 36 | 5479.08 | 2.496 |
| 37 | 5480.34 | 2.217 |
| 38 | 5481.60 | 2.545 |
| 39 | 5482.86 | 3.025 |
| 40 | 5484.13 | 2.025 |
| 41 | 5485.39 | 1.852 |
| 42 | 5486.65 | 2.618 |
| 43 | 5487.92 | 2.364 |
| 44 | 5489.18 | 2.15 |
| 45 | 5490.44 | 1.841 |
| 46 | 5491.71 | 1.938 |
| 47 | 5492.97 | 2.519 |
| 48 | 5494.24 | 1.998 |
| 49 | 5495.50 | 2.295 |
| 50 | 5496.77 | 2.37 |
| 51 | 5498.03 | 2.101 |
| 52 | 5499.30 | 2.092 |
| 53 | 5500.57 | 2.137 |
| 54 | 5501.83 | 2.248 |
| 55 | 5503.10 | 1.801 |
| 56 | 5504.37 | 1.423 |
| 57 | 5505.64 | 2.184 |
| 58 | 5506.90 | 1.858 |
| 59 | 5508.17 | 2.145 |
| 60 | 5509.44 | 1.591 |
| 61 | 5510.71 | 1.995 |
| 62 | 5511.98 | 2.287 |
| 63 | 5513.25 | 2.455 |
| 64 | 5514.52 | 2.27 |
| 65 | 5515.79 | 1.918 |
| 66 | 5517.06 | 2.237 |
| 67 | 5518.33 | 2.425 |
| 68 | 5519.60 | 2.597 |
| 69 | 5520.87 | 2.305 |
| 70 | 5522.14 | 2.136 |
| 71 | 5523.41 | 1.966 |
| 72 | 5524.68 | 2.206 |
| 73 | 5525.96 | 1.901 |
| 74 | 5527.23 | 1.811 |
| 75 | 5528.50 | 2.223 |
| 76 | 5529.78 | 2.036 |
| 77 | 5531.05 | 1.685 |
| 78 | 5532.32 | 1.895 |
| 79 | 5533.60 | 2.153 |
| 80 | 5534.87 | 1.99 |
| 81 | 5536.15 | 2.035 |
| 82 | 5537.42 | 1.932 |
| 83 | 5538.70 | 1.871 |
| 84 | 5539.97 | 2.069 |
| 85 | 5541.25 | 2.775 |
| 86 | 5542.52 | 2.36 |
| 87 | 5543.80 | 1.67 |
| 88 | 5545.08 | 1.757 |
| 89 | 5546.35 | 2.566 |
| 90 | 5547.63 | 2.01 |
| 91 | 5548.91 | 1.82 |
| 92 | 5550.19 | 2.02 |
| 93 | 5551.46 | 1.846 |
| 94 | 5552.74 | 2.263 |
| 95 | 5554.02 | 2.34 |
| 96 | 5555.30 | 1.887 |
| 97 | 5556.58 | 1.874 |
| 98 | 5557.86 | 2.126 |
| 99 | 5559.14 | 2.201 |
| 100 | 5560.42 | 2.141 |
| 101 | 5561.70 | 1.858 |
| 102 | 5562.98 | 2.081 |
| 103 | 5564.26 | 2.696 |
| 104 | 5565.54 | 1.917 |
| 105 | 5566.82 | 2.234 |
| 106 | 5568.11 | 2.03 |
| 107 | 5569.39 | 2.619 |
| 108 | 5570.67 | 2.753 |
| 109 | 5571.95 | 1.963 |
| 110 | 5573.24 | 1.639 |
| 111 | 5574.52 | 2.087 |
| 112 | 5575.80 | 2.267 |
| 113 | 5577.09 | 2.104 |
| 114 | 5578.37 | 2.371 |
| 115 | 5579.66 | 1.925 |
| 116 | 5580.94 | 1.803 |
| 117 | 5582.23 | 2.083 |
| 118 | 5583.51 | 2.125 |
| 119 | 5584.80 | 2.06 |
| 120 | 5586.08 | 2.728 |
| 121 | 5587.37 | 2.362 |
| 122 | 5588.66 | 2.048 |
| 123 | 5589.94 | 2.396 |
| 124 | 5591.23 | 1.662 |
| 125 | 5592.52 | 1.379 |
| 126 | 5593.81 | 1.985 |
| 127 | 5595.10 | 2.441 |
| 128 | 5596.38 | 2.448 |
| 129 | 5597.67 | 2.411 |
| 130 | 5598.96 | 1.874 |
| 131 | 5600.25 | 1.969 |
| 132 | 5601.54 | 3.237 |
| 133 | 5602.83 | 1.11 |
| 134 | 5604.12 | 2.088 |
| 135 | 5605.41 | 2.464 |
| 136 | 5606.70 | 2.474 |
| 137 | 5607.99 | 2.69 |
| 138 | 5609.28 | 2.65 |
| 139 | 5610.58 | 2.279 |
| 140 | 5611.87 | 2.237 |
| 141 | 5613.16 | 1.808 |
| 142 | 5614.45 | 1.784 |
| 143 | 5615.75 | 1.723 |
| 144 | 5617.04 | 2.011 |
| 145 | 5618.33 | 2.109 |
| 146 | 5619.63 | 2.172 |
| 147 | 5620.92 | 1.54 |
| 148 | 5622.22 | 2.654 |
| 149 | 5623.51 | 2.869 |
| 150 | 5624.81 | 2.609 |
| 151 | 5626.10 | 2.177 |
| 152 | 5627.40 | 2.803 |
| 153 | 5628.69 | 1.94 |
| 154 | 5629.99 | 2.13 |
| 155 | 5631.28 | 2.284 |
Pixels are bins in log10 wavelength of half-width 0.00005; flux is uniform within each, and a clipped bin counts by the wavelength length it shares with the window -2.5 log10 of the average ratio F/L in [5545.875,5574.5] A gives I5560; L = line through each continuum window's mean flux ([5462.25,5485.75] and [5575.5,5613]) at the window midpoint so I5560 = 0.04 mag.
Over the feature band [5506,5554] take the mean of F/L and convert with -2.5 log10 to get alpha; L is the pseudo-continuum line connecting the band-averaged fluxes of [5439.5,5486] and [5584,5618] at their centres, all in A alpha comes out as 0.03 mag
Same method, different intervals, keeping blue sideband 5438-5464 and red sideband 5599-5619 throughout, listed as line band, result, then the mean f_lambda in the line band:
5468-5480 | -0.10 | 2.24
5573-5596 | 0.03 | 2.09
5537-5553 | 0.02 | 2.07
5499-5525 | -0.01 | 2.11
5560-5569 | -0.01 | 2.15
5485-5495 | -0.06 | 2.17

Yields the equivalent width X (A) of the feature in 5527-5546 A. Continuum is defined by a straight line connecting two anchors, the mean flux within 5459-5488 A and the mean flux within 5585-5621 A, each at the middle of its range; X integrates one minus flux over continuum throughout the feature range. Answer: 1.2 A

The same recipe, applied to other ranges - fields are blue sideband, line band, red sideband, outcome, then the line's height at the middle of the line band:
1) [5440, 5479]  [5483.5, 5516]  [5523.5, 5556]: -0.6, 2.06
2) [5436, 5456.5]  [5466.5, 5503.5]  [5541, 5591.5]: -1.8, 2.11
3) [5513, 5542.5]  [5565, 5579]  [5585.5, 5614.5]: -0.1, 2.17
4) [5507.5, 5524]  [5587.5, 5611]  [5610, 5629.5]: -0.2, 2.18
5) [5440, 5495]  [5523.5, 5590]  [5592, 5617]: 1.4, 2.15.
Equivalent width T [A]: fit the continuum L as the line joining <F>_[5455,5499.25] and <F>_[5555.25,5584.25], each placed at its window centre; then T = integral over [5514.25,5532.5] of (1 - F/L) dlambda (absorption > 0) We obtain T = 0.3 A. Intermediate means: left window 2.15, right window 2.13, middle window 2.11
